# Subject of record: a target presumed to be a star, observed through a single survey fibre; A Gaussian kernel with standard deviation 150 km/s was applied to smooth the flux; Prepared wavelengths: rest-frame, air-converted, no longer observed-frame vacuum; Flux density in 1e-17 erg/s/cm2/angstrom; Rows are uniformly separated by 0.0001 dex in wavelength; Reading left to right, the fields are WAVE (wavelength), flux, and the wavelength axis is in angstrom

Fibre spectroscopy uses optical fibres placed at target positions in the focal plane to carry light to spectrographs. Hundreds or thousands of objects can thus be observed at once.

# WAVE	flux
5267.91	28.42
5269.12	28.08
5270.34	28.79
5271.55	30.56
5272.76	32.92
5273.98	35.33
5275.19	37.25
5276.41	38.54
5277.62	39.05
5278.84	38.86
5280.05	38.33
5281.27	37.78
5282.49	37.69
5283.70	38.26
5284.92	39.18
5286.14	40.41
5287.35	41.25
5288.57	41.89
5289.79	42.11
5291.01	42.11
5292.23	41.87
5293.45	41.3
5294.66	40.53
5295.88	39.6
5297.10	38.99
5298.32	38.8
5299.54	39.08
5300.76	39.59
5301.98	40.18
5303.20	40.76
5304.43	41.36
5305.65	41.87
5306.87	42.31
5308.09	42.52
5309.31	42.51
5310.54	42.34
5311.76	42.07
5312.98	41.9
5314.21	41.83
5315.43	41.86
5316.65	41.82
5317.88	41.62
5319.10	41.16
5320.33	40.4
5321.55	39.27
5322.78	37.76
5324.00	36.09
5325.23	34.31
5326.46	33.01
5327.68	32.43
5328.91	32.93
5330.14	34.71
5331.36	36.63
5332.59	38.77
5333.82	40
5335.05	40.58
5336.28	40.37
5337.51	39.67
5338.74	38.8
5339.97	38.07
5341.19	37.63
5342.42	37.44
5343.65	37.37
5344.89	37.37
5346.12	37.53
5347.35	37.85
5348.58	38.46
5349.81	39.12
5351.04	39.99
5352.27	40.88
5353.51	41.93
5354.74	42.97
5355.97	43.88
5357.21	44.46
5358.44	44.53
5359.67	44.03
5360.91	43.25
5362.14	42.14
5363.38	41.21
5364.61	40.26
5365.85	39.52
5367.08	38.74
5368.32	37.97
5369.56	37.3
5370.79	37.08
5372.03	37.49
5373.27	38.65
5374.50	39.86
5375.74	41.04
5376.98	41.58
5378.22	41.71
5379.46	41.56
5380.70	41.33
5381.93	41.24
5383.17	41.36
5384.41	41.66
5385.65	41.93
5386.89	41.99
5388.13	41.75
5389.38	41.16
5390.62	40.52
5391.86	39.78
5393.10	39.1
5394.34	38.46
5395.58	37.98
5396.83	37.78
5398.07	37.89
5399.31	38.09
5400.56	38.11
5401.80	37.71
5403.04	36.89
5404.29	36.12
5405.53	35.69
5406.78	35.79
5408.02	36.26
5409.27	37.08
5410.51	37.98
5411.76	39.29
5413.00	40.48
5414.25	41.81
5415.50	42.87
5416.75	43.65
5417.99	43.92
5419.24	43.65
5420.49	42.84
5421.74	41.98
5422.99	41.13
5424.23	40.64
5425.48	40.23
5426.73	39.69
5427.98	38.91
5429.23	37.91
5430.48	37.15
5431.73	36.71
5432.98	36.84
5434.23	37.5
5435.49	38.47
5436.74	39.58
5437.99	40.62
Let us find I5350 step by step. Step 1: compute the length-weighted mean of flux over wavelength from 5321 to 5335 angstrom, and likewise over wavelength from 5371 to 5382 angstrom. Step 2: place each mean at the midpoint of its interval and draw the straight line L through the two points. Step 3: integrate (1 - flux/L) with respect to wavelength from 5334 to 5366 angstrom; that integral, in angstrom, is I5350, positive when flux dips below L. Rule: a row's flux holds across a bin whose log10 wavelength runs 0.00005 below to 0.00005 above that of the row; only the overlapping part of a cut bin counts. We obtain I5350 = -1.9 angstrom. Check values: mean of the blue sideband 36.2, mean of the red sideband 40.3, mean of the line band 40.4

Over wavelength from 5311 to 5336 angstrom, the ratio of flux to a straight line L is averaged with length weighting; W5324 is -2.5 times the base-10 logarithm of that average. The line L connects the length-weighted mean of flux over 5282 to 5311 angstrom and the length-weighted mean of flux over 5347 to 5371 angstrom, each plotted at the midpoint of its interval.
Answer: 0.06 mag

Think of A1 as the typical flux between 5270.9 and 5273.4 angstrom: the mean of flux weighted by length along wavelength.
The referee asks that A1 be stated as 31.7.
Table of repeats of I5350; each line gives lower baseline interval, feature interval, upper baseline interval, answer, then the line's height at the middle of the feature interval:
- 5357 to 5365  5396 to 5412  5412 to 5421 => 2.0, 42.7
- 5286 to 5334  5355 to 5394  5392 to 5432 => -1.5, 39.4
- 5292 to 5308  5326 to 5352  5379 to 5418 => 1.6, 40.1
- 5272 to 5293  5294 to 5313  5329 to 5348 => -1.1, 38.6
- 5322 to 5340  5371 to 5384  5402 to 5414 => -1.1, 37.2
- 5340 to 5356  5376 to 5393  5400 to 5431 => -0.8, 39.4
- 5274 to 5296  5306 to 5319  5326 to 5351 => -1.2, 38.6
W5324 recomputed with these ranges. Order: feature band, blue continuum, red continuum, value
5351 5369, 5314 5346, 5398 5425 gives -0.08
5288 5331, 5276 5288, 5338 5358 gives -0.01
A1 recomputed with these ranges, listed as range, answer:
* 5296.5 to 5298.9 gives 38.9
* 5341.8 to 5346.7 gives 37.4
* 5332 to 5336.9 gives 39.9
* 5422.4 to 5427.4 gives 40.5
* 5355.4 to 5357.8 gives 44.1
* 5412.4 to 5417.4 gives 42.2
